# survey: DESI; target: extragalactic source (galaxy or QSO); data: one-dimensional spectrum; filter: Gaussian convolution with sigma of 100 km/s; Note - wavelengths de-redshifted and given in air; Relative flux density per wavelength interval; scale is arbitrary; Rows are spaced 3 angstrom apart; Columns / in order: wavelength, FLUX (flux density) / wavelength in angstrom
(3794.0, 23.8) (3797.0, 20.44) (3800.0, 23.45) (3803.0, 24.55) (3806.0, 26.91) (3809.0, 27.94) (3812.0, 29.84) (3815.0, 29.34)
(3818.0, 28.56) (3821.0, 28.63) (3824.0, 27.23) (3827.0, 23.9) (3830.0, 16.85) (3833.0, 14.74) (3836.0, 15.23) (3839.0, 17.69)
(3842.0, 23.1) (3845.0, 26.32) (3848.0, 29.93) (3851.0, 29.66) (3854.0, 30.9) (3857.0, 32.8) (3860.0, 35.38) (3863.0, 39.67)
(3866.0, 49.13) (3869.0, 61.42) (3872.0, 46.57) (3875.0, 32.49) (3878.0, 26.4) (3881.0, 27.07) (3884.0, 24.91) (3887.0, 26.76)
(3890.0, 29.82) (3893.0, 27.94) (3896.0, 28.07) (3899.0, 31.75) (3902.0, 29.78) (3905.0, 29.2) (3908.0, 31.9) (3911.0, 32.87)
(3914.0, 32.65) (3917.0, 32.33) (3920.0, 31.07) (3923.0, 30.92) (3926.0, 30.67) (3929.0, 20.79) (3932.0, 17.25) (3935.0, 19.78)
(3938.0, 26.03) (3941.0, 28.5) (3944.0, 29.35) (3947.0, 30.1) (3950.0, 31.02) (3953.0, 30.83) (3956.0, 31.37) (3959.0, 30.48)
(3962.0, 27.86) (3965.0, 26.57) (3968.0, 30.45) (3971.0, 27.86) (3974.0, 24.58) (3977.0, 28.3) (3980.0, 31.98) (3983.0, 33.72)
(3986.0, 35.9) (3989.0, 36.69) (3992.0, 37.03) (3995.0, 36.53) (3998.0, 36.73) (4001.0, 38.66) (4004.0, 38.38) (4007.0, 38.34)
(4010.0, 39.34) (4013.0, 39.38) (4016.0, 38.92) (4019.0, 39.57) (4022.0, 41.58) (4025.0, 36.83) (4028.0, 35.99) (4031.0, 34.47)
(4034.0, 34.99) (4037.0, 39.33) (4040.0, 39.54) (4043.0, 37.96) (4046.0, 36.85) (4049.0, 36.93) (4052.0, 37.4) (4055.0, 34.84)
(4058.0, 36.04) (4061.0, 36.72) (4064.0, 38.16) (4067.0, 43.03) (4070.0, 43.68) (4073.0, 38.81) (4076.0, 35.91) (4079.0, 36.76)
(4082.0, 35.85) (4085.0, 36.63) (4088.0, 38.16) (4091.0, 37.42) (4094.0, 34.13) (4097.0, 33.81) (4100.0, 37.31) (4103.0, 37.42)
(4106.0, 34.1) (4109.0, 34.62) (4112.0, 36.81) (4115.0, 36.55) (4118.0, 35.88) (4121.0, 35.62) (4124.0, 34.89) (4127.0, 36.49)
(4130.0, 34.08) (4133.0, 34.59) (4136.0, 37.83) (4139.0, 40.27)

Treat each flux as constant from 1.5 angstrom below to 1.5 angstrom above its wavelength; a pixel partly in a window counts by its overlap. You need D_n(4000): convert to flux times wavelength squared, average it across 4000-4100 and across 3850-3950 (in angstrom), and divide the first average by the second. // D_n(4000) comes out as 1.30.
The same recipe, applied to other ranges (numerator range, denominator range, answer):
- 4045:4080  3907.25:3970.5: 1.41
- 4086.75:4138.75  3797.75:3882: 1.40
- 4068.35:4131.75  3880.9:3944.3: 1.42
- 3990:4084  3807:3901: 1.40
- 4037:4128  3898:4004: 1.30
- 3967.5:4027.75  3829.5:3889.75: 1.25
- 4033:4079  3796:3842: 1.81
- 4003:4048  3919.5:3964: 1.44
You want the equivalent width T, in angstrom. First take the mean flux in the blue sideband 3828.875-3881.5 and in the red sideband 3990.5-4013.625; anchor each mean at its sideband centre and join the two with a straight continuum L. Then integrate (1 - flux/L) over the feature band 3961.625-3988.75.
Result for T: 4.9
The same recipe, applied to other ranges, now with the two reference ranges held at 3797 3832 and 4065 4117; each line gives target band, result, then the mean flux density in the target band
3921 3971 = 5.60 angstrom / 27.7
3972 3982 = 1.20 angstrom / 28.5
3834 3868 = -3.59 angstrom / 30.2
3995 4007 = -1.58 angstrom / 37.8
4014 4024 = -1.67 angstrom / 39.8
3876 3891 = 0.77 angstrom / 27.1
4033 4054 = -1.44 angstrom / 37.6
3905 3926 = -1.26 angstrom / 31.7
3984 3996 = -1.26 angstrom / 36.4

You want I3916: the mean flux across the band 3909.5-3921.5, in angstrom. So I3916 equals 32.2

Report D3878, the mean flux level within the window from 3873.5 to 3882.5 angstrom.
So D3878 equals 28.7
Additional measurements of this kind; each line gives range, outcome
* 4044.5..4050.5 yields 36.9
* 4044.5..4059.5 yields 36.4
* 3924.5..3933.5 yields 22.9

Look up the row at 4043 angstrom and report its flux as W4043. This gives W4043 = 37.96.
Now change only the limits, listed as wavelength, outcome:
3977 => 28.3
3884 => 24.91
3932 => 17.25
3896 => 28.07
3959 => 30.48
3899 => 31.75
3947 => 30.1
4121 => 35.62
